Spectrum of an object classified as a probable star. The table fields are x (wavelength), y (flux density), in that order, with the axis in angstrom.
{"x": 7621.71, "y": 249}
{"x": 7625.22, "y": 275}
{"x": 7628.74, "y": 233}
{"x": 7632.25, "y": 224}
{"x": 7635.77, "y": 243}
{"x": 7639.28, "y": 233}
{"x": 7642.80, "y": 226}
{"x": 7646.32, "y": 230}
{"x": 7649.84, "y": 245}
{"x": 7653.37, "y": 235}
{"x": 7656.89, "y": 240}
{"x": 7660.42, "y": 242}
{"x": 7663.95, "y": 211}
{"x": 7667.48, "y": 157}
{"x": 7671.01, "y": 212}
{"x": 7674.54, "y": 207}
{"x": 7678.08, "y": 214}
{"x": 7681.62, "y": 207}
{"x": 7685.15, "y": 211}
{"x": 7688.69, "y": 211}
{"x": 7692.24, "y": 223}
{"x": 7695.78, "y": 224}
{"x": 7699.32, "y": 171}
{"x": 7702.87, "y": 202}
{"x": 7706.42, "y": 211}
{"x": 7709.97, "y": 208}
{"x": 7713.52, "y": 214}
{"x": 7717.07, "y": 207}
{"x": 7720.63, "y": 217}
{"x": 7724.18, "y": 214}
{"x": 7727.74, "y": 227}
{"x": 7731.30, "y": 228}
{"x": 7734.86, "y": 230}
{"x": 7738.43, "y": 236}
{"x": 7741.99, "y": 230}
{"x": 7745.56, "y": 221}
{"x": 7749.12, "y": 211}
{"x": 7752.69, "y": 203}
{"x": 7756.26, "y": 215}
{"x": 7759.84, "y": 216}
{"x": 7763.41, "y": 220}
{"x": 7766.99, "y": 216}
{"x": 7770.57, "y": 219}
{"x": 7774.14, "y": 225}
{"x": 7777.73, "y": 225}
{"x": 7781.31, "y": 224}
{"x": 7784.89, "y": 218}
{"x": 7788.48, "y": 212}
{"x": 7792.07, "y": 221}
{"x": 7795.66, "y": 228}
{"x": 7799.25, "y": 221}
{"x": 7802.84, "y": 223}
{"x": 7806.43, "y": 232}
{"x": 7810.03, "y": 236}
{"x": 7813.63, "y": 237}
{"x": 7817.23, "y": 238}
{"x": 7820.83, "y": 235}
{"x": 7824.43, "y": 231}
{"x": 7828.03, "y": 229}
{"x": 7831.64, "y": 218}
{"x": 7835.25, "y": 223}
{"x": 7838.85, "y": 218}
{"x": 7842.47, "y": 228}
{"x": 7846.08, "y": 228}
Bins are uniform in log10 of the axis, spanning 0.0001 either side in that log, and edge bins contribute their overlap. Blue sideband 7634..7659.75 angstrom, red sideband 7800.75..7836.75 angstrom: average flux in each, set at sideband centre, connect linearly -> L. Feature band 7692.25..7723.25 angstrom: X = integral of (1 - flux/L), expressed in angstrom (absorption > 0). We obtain 3.5 angstrom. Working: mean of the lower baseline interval 236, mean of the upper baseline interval 230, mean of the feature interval 208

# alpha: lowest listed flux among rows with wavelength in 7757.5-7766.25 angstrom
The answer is 216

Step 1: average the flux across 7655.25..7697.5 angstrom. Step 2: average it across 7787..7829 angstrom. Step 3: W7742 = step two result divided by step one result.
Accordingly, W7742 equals 1.07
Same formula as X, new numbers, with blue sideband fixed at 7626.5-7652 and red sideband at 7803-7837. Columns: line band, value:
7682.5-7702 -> 2.1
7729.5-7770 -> 2.0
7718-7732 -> 0.7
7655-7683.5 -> 2.7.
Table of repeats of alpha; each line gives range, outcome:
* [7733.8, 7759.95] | 203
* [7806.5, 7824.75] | 231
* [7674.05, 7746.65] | 171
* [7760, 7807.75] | 212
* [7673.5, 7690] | 207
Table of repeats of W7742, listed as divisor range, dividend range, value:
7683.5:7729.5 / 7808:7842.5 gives 1.09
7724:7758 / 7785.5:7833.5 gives 1.03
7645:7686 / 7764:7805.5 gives 1.02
